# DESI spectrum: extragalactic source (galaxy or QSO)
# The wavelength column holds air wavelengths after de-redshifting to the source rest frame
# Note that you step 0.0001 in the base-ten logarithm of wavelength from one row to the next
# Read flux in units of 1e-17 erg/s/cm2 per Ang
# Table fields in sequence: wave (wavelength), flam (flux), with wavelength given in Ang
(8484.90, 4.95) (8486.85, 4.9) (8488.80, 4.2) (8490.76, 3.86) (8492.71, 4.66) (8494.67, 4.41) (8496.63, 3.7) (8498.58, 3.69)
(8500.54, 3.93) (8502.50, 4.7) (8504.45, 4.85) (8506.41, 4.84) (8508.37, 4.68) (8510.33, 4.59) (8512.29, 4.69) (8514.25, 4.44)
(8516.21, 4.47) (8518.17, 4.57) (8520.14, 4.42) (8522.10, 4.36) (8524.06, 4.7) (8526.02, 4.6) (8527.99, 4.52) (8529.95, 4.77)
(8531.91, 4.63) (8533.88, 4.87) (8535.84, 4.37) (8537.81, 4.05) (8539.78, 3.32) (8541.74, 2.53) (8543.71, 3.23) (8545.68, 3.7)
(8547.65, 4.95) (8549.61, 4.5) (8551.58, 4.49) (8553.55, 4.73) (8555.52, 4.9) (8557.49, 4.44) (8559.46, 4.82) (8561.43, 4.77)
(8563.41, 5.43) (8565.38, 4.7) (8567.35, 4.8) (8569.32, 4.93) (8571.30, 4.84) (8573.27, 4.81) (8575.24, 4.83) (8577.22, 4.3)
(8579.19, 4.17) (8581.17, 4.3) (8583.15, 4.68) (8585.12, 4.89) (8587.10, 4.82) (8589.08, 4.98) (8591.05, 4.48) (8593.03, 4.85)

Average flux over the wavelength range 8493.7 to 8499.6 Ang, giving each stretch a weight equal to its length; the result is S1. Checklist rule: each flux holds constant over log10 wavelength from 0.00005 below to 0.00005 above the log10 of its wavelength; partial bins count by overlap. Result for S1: 3.93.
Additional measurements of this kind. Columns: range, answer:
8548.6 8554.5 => 4.58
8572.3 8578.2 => 4.65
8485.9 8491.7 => 4.32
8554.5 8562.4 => 4.73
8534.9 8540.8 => 3.9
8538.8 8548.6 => 3.54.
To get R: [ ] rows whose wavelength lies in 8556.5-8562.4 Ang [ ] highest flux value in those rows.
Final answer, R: 4.82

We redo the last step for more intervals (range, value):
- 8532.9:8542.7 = 4.87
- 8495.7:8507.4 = 4.85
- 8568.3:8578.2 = 4.93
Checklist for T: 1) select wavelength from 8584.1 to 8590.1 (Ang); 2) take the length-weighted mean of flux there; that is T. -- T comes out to 4.9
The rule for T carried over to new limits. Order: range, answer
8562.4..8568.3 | 4.97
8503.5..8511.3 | 4.74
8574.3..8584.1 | 4.45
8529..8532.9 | 4.7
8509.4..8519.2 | 4.55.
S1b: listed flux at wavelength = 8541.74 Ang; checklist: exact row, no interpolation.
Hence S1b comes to 2.53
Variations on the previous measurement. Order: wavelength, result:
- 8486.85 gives 4.9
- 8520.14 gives 4.42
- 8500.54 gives 3.93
